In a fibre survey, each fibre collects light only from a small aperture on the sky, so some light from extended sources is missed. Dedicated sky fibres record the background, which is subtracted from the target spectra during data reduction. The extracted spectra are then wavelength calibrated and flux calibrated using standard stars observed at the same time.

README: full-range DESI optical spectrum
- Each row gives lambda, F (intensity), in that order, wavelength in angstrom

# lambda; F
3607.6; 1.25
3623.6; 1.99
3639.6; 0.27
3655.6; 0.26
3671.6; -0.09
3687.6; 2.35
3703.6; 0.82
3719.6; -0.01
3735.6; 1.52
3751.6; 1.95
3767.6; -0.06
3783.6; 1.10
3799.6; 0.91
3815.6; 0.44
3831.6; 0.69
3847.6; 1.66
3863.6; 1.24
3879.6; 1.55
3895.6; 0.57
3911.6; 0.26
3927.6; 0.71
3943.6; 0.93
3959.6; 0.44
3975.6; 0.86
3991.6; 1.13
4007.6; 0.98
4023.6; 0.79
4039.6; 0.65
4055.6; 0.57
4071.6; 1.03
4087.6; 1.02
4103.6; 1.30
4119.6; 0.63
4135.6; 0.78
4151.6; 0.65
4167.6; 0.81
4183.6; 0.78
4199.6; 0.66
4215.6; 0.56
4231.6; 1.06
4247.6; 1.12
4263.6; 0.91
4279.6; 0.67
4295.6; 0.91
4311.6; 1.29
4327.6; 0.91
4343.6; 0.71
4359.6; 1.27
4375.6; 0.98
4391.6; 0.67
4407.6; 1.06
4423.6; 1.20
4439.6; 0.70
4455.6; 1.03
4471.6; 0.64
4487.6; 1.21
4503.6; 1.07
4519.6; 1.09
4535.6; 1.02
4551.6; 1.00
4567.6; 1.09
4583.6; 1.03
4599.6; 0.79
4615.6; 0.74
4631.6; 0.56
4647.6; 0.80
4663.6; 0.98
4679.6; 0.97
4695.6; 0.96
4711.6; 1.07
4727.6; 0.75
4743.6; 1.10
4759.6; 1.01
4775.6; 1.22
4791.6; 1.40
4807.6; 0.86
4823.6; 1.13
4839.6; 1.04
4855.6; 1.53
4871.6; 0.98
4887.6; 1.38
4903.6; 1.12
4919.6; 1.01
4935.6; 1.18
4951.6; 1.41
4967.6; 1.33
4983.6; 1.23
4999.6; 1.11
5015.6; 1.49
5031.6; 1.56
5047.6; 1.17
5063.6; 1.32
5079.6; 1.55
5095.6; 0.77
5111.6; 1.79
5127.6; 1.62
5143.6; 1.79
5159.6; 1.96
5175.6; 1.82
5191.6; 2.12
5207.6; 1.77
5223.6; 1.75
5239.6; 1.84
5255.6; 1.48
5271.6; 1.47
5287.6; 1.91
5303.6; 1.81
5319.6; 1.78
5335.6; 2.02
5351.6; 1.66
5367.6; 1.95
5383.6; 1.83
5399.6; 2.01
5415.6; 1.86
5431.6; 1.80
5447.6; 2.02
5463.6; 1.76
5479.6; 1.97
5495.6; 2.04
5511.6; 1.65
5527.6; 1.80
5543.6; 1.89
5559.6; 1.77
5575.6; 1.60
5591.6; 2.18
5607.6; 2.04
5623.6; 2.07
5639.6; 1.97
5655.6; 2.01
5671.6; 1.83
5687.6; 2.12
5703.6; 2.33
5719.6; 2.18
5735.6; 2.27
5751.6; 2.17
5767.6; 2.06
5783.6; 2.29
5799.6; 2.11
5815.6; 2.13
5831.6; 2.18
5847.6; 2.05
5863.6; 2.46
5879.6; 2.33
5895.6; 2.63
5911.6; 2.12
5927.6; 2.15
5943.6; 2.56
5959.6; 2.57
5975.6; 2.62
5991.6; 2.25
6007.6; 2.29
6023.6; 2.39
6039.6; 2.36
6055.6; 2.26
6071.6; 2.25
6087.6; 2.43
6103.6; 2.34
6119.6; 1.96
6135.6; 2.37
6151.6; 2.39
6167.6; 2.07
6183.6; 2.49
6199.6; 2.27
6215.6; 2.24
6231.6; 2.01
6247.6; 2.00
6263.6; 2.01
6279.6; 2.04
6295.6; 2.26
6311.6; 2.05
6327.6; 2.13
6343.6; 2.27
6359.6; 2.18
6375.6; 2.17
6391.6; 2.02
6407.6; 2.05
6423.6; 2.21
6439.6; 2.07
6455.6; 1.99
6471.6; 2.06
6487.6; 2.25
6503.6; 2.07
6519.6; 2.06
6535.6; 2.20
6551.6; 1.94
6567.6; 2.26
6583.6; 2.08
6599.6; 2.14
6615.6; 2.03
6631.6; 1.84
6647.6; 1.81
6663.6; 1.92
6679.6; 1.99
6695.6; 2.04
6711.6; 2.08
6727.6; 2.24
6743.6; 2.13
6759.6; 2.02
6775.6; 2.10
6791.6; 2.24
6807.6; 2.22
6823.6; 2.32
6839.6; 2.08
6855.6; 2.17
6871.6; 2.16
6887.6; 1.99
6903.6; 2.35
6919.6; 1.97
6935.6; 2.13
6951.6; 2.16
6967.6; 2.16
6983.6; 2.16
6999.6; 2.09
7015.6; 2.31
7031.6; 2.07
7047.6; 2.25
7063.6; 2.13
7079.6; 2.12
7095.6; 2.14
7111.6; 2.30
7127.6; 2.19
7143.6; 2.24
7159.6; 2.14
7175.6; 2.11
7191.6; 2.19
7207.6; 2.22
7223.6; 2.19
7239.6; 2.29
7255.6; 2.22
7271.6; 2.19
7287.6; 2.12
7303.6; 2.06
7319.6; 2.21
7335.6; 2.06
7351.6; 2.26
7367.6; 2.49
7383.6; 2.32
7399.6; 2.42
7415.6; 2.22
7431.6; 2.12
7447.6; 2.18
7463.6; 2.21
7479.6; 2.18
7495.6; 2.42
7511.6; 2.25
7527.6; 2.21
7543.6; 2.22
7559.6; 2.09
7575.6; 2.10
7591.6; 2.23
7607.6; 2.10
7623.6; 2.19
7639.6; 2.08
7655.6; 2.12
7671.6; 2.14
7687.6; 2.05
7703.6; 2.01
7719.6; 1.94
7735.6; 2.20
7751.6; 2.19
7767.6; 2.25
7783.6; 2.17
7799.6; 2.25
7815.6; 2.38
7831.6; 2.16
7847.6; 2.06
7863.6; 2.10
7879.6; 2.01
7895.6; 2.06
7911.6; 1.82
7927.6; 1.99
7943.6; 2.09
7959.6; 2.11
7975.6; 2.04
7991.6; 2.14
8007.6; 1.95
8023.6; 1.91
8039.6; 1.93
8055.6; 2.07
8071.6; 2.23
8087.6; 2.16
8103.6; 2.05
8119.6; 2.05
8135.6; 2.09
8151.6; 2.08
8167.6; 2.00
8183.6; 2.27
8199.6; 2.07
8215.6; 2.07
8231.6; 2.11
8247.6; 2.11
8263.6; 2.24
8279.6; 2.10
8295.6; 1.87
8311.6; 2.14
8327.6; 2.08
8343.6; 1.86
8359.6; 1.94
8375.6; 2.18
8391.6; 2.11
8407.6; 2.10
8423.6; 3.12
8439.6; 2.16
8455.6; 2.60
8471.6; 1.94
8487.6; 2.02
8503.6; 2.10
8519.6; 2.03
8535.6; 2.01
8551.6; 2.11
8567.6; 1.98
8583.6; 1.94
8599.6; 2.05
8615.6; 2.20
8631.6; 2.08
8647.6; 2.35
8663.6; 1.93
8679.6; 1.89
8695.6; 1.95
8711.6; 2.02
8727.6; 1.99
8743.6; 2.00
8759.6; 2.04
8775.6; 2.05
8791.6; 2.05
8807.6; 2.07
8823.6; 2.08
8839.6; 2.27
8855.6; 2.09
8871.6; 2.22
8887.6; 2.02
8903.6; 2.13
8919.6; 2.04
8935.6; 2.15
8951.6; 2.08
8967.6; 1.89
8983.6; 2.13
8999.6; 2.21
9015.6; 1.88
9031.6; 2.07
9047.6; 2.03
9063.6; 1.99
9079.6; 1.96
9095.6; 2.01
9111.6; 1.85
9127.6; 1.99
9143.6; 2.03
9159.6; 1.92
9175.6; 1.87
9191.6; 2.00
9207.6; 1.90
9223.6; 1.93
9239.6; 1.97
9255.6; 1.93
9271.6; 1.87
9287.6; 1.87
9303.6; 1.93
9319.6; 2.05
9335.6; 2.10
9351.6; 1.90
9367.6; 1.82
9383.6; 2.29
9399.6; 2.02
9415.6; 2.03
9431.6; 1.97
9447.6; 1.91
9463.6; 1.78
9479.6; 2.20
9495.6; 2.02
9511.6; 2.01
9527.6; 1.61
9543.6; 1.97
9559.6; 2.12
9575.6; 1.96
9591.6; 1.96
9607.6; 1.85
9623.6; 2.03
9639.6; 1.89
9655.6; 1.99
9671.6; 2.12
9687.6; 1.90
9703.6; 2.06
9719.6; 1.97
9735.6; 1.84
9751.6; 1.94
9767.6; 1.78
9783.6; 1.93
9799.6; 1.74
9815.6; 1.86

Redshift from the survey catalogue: 0.28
